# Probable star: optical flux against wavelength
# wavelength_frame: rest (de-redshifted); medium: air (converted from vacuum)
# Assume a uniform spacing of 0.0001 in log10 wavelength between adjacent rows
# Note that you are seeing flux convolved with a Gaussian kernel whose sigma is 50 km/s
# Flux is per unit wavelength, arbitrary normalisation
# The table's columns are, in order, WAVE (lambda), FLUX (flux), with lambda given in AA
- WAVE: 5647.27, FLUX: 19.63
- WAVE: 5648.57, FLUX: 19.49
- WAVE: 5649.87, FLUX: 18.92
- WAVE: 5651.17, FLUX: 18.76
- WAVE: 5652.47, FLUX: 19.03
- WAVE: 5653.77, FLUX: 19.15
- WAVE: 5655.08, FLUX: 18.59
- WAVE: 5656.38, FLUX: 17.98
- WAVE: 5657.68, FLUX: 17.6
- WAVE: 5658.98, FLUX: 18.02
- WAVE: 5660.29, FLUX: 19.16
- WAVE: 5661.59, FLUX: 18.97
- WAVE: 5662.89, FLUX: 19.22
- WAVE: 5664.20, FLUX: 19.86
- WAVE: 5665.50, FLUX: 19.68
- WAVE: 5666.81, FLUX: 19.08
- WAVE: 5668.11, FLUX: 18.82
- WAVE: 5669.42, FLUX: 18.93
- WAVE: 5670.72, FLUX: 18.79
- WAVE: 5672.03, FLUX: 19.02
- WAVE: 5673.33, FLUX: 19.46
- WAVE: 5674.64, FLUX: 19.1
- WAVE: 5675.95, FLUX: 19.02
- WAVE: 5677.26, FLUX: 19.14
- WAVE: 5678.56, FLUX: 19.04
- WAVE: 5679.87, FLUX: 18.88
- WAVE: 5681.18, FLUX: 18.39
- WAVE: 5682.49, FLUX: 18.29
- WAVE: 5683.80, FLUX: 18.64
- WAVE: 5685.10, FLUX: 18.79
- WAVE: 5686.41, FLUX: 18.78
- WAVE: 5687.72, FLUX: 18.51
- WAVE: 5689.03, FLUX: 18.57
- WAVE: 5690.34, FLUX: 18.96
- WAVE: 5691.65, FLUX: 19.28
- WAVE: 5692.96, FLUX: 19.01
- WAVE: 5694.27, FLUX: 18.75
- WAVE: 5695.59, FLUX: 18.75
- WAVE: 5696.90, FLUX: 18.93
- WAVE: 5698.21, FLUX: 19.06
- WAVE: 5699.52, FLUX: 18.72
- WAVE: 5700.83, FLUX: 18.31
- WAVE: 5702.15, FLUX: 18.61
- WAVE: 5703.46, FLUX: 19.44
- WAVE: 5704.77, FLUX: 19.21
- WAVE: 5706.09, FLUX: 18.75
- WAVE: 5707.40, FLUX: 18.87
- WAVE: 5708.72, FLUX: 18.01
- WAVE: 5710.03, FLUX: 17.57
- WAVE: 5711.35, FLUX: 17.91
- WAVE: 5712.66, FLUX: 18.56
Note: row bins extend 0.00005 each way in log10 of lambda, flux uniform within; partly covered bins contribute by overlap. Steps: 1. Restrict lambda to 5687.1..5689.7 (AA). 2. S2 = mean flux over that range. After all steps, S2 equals 18.5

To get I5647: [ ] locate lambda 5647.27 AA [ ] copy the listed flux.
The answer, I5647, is 19.63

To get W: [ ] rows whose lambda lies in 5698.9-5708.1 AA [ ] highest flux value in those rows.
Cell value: 19.44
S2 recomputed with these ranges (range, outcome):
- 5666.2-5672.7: 19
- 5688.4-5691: 18.8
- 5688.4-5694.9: 18.9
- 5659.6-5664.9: 19.3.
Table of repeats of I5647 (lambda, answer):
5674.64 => 19.1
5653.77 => 19.15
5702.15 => 18.61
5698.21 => 19.06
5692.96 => 19.01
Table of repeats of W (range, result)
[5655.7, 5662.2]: 19.16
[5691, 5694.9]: 19.28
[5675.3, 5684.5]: 19.14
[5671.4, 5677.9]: 19.46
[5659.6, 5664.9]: 19.86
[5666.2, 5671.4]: 19.08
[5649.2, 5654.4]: 19.15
